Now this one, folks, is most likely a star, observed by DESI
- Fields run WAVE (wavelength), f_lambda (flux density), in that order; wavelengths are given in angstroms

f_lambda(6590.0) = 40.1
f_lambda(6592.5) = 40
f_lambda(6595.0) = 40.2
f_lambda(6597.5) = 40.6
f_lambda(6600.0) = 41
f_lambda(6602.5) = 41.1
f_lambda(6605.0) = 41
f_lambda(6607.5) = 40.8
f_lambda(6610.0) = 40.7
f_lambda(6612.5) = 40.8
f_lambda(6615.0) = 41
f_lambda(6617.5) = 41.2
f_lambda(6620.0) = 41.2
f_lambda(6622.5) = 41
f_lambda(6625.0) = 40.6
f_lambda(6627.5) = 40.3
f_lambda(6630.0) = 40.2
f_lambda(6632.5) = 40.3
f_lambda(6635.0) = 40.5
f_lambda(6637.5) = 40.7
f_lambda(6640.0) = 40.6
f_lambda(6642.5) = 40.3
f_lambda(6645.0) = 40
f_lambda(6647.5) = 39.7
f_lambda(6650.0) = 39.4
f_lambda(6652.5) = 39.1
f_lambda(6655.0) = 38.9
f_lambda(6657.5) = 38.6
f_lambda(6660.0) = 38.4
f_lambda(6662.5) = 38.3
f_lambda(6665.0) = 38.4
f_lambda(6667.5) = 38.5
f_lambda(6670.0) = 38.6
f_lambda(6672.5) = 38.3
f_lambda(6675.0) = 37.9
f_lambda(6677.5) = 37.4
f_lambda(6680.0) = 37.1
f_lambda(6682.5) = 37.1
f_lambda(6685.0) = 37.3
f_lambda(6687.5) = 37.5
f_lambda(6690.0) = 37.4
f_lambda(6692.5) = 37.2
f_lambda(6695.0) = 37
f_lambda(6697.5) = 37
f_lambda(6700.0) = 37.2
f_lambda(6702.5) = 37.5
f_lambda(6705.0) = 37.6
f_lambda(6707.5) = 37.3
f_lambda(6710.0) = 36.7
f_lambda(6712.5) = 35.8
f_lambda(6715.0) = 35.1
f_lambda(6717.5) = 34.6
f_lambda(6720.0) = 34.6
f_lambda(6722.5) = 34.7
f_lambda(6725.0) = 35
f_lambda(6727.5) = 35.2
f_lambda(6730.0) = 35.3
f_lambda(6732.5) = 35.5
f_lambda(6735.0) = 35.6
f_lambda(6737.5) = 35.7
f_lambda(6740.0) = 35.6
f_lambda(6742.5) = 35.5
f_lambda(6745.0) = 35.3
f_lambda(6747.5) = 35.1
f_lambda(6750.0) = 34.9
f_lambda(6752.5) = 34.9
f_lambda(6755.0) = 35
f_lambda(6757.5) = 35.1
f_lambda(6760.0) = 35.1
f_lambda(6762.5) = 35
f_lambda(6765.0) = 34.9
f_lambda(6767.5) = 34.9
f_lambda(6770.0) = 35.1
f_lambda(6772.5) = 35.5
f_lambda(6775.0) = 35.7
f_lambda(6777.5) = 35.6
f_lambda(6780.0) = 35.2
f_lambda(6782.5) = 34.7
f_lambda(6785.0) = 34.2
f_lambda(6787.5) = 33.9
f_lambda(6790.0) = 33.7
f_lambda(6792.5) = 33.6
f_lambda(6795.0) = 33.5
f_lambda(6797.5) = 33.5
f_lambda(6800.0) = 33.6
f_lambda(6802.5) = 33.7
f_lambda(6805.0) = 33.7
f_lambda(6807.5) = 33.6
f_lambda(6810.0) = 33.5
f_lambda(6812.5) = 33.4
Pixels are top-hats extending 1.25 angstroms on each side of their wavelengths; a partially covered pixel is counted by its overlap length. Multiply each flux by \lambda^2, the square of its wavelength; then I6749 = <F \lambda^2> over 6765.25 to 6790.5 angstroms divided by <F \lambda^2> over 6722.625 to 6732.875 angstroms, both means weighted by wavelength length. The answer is 1.01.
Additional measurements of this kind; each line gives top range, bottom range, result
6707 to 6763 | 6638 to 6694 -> 0.94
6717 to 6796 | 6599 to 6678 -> 0.91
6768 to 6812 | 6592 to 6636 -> 0.89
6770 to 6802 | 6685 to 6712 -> 0.95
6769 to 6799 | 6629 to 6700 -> 0.93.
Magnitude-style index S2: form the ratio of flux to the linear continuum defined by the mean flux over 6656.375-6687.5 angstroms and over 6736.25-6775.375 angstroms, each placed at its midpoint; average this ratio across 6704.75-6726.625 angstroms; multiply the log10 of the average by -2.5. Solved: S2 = 0.03 mag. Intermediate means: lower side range 38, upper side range 35.2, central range 35.6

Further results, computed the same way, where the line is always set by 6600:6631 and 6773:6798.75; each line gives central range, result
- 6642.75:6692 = 0.02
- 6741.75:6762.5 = 0.02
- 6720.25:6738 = 0.04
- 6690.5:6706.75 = 0.01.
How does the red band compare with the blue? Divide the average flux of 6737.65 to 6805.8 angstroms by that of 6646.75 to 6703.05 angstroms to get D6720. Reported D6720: 0.91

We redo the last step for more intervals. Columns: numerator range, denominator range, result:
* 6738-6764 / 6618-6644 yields 0.87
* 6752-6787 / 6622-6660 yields 0.88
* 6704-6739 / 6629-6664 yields 0.90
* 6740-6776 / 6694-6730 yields 0.97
